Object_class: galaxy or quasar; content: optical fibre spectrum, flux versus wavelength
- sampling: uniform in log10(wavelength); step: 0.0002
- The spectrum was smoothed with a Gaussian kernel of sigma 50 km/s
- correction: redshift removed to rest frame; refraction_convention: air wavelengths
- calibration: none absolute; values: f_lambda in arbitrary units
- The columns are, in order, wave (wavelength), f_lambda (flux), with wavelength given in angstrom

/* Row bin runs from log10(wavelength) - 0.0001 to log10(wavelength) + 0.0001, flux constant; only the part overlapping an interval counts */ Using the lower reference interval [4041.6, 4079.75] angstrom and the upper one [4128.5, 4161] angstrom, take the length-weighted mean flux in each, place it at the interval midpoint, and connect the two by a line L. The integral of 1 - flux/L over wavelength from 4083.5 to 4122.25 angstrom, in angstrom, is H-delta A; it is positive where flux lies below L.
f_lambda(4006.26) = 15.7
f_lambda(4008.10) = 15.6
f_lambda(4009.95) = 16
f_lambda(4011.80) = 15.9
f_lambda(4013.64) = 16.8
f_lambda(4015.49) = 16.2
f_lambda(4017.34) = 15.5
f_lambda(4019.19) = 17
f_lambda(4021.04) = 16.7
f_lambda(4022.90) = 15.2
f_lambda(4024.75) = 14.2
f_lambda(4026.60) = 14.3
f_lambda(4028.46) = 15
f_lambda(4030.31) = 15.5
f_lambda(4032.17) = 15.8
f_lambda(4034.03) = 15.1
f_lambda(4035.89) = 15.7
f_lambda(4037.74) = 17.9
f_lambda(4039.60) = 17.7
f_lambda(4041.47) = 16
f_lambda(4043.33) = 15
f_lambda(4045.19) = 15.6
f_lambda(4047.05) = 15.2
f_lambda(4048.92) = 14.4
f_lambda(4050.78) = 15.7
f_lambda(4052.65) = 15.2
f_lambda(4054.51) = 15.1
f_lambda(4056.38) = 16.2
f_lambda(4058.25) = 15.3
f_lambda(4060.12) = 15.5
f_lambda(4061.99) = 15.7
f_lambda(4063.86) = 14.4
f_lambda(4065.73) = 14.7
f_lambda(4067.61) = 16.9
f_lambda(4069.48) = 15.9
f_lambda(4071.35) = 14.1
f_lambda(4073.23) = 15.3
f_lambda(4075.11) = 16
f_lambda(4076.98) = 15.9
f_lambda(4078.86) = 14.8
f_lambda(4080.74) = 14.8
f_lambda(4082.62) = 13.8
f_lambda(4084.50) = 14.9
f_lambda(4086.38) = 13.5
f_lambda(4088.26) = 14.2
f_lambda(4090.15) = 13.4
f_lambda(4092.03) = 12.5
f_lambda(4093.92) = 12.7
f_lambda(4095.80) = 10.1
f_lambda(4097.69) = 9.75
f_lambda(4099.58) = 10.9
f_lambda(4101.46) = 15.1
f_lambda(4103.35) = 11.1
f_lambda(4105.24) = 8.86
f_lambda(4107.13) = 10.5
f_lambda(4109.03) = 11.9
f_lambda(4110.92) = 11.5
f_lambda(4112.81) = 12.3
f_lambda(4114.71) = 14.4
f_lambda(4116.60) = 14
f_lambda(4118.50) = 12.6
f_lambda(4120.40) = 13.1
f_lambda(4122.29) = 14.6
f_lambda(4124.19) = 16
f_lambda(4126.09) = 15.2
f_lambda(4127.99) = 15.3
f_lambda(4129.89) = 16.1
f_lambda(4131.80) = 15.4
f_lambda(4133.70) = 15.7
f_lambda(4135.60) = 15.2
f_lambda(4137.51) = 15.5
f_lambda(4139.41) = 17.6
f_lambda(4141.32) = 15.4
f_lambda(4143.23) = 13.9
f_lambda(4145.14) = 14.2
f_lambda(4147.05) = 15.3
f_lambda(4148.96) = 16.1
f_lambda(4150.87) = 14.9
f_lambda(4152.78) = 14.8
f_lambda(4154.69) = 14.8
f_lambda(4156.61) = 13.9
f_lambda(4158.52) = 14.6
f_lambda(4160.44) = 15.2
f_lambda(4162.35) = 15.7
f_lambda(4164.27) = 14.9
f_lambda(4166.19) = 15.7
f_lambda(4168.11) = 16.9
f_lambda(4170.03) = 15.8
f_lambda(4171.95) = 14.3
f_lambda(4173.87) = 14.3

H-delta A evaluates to 7.3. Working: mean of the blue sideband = 15.4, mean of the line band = 12.4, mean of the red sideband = 15.2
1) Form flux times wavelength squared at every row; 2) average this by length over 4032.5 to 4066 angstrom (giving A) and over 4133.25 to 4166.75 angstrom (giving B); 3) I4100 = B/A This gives 1.0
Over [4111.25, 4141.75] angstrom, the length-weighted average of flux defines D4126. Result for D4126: 14.8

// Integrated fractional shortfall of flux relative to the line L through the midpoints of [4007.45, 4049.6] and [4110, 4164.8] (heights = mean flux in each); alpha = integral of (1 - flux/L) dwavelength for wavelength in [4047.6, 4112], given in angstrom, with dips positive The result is 6.2 angstrom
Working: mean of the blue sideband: 15.8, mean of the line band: 13.8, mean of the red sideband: 14.8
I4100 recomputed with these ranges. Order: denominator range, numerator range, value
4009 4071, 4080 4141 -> 0.90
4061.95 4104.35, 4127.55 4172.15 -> 1.14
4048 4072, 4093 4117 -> 0.78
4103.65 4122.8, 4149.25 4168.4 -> 1.26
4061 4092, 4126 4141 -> 1.09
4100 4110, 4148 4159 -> 1.33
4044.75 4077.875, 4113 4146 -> 1.00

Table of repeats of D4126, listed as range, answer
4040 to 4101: 14.5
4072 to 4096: 14.1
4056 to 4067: 15.3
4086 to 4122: 12.3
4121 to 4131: 15.4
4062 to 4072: 15.3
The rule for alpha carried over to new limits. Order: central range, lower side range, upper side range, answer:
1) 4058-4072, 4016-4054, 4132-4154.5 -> 0.2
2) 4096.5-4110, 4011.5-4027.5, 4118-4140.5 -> 3.7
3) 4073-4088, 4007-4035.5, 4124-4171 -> 0.7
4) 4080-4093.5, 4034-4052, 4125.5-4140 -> 1.7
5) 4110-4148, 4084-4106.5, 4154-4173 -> -2.8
